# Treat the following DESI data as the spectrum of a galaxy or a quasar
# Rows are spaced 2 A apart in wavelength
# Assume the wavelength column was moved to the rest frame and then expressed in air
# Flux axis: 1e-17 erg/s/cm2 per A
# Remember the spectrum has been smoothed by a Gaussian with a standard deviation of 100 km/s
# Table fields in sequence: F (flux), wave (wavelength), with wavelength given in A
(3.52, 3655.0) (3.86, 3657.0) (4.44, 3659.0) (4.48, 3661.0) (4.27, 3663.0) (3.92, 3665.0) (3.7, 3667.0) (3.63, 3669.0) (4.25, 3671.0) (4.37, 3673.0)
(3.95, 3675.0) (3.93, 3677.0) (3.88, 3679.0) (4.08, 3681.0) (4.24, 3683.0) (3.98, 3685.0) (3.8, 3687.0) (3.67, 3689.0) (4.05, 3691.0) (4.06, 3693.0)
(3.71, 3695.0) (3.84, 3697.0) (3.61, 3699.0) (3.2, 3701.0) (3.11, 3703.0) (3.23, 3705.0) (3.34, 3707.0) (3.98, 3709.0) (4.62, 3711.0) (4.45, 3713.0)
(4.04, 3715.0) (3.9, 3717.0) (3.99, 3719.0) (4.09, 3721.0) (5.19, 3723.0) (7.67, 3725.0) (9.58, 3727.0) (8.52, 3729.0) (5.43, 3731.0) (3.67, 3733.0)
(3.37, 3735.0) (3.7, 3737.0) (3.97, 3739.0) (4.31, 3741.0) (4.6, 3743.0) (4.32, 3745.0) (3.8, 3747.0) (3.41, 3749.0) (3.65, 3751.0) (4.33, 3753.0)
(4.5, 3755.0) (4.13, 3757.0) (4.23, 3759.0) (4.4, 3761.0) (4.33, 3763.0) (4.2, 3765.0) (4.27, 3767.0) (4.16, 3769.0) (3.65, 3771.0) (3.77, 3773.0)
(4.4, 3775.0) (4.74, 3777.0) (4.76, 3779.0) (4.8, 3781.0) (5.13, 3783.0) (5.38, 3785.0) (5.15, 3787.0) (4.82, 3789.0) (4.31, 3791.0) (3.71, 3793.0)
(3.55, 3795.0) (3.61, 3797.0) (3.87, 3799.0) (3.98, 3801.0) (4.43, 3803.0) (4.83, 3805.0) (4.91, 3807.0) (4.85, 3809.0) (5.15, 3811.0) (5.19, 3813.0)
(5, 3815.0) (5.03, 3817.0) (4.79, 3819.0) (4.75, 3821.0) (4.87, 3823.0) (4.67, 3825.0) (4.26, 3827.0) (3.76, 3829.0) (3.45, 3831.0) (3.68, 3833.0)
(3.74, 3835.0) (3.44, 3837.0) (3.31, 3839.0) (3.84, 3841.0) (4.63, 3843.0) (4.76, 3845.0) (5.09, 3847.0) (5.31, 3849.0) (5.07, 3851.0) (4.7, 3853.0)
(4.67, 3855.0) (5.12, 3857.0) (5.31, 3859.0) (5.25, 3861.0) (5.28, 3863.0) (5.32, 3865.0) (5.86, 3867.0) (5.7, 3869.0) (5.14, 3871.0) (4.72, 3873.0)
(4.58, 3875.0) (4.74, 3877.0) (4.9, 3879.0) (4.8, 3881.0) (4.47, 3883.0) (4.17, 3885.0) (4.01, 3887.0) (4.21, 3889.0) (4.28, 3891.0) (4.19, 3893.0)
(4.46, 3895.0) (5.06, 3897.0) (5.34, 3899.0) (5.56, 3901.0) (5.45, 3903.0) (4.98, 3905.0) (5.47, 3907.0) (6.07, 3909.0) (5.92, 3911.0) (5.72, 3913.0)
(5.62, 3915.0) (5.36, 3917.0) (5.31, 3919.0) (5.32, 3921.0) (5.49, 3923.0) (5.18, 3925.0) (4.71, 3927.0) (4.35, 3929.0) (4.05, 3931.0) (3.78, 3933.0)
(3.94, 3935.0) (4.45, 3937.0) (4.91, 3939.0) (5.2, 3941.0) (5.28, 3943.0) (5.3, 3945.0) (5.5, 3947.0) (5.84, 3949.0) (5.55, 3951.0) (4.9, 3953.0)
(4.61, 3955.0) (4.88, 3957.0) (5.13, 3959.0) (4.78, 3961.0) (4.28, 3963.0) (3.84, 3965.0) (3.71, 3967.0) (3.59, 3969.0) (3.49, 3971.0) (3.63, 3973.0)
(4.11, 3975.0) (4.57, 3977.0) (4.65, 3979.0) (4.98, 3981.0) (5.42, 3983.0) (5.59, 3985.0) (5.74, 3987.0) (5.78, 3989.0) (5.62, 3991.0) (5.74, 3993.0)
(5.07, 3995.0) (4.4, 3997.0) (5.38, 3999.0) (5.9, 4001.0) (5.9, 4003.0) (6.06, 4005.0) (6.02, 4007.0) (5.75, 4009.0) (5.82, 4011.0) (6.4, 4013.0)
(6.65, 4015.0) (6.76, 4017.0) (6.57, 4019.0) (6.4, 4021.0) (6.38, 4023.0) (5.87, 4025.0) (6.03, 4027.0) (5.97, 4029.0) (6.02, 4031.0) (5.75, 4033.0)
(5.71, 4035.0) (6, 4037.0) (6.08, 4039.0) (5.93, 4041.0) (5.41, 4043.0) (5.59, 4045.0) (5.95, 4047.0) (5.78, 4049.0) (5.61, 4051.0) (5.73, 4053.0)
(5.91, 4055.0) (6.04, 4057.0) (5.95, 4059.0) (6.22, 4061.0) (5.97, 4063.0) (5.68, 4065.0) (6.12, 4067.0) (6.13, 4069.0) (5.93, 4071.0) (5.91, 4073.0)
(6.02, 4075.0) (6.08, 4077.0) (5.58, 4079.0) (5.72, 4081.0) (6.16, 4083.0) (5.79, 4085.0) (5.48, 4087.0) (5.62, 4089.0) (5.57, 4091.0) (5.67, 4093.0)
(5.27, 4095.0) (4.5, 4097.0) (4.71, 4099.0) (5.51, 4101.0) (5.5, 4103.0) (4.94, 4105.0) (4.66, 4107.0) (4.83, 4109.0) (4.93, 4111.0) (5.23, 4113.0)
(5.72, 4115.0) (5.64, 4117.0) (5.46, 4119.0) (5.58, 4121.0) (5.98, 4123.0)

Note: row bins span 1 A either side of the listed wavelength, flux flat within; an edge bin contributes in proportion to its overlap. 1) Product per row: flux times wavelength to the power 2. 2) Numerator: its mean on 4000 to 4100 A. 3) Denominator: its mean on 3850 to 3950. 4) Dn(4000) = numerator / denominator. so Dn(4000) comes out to 1.27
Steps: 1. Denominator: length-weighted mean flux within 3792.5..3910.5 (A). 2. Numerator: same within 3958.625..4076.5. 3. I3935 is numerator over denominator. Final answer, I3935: 1.19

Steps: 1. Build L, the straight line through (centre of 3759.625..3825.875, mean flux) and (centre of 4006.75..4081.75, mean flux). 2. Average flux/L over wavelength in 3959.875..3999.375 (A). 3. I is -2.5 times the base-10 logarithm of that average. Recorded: 0.19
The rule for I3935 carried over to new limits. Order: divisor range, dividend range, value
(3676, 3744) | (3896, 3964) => 1.16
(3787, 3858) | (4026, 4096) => 1.31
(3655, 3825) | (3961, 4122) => 1.26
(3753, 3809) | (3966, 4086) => 1.29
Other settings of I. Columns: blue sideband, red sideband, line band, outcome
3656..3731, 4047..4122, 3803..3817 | -0.05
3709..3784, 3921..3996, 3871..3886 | 0.02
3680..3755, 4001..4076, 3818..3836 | 0.16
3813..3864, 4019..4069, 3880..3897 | 0.12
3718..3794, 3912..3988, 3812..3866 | 0.03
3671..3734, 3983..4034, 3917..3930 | 0.08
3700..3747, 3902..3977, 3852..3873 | -0.10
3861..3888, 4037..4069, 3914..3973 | 0.11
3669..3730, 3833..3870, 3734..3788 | 0.07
